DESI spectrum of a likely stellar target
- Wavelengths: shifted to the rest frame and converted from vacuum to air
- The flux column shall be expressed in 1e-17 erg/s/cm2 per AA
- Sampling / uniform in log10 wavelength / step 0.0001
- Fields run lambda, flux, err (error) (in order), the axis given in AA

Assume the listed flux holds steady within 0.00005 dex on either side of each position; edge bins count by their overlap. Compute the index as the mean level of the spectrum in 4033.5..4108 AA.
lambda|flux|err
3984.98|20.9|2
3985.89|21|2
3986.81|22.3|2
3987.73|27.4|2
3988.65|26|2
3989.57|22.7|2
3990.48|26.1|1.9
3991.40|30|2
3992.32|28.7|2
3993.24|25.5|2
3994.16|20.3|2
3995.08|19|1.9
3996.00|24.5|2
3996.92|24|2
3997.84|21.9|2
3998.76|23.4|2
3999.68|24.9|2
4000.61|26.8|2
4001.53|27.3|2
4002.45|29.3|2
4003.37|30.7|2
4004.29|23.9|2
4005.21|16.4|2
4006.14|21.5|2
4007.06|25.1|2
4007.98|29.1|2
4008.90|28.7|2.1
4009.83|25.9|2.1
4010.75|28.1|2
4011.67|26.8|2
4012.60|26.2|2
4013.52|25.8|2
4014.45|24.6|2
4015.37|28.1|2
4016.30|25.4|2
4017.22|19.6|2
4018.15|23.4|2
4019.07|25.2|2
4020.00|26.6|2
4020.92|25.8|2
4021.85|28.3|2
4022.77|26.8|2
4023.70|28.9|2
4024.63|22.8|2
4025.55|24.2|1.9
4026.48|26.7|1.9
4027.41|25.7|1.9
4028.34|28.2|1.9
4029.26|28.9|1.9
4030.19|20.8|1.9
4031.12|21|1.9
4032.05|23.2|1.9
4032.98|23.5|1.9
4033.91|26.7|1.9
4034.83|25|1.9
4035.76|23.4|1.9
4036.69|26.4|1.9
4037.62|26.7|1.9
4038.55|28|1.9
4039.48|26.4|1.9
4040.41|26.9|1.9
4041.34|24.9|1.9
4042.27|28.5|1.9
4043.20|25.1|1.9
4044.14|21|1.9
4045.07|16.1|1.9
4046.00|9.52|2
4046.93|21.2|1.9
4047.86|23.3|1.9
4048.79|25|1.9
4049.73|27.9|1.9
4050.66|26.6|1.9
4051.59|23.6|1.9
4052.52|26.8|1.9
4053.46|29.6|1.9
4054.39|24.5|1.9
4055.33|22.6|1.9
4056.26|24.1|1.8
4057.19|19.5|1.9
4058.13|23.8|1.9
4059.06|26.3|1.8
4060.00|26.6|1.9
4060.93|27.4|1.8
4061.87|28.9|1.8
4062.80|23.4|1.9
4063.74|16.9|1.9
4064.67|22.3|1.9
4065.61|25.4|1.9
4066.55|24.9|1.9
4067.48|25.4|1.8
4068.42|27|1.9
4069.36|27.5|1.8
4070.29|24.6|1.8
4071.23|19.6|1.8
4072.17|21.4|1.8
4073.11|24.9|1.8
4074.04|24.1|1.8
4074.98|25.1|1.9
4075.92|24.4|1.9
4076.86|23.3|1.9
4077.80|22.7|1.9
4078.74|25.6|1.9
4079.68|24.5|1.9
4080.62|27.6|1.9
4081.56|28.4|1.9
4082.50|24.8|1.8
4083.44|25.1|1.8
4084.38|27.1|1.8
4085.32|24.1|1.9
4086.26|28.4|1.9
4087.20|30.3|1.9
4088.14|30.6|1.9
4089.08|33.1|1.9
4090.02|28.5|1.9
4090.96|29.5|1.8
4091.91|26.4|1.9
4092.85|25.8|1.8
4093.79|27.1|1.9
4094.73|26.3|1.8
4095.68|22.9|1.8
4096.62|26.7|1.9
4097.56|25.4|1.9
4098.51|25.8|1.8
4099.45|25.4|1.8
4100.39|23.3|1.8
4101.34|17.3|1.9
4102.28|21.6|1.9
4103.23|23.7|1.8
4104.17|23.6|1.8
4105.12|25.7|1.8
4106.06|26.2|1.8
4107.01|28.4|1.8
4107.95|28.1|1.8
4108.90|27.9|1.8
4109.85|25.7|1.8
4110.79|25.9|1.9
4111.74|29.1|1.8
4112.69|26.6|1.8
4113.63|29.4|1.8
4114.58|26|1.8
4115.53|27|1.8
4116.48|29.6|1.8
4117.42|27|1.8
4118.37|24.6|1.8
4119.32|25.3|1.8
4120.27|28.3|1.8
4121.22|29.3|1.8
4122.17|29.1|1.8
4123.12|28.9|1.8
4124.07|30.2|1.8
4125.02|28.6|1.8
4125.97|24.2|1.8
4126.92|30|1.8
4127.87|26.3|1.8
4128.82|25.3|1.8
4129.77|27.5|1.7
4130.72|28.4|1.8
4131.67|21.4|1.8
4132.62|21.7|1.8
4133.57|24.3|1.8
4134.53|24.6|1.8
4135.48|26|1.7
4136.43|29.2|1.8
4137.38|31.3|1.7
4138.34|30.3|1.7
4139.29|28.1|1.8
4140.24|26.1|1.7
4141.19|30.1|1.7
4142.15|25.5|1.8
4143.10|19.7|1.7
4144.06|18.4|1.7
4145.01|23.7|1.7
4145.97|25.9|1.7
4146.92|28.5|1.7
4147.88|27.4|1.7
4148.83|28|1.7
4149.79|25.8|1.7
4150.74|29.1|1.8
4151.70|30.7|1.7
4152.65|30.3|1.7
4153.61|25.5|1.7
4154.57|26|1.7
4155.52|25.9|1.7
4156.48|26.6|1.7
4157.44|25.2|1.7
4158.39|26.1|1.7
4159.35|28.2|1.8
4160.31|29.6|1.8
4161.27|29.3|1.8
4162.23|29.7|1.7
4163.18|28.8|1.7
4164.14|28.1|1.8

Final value 25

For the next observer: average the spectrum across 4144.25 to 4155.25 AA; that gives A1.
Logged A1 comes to 27.1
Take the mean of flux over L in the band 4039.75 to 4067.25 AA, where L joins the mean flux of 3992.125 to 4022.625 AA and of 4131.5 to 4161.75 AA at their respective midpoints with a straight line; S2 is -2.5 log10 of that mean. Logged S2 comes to 0.08 mag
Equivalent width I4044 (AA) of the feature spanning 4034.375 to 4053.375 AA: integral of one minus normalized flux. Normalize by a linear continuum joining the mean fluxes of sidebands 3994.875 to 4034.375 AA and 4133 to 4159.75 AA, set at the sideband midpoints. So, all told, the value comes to 1.0 AA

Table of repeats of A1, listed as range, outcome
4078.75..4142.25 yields 26.7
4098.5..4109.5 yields 24.7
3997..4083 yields 24.8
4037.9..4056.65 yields 24.1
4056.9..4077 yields 24.3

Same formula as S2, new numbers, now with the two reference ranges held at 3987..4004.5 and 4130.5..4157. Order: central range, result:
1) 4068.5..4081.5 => 0.06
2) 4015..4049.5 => 0.05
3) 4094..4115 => 0.02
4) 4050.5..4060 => 0.04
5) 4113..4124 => -0.06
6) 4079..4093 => -0.07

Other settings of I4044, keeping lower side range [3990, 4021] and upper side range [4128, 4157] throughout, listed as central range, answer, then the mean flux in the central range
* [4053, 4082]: 1.3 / 24.6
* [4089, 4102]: 0.2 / 25.7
